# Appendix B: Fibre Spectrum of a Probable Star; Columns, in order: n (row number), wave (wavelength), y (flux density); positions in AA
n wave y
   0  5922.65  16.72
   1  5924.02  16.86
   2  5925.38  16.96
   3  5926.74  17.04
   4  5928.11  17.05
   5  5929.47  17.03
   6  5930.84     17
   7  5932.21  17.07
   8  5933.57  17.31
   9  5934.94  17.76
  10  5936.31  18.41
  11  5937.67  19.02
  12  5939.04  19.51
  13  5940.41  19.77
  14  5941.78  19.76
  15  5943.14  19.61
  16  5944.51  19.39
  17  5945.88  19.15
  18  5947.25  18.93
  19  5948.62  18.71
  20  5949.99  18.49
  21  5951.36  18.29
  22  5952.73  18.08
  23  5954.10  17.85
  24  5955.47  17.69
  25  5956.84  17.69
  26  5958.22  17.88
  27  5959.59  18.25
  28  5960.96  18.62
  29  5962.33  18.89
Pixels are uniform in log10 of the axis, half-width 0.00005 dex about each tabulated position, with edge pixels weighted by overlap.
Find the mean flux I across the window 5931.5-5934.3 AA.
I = 17.2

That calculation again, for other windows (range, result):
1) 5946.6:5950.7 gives 18.7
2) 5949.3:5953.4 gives 18.3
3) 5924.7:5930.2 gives 17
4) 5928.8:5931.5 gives 17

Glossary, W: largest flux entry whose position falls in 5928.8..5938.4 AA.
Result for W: 19.02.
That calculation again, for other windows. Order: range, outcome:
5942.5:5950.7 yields 19.61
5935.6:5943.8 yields 19.77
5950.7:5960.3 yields 18.29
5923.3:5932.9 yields 17.07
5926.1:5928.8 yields 17.05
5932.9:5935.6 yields 17.76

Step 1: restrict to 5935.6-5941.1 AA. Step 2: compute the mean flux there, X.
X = 19.2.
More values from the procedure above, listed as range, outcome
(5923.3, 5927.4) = 17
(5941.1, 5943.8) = 19.7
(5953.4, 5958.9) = 17.8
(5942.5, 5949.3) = 19.1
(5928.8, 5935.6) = 17.2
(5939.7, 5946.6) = 19.5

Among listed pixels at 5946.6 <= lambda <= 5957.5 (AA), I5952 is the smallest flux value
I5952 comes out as 17.69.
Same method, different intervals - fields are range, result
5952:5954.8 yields 17.85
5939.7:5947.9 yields 18.93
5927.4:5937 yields 17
